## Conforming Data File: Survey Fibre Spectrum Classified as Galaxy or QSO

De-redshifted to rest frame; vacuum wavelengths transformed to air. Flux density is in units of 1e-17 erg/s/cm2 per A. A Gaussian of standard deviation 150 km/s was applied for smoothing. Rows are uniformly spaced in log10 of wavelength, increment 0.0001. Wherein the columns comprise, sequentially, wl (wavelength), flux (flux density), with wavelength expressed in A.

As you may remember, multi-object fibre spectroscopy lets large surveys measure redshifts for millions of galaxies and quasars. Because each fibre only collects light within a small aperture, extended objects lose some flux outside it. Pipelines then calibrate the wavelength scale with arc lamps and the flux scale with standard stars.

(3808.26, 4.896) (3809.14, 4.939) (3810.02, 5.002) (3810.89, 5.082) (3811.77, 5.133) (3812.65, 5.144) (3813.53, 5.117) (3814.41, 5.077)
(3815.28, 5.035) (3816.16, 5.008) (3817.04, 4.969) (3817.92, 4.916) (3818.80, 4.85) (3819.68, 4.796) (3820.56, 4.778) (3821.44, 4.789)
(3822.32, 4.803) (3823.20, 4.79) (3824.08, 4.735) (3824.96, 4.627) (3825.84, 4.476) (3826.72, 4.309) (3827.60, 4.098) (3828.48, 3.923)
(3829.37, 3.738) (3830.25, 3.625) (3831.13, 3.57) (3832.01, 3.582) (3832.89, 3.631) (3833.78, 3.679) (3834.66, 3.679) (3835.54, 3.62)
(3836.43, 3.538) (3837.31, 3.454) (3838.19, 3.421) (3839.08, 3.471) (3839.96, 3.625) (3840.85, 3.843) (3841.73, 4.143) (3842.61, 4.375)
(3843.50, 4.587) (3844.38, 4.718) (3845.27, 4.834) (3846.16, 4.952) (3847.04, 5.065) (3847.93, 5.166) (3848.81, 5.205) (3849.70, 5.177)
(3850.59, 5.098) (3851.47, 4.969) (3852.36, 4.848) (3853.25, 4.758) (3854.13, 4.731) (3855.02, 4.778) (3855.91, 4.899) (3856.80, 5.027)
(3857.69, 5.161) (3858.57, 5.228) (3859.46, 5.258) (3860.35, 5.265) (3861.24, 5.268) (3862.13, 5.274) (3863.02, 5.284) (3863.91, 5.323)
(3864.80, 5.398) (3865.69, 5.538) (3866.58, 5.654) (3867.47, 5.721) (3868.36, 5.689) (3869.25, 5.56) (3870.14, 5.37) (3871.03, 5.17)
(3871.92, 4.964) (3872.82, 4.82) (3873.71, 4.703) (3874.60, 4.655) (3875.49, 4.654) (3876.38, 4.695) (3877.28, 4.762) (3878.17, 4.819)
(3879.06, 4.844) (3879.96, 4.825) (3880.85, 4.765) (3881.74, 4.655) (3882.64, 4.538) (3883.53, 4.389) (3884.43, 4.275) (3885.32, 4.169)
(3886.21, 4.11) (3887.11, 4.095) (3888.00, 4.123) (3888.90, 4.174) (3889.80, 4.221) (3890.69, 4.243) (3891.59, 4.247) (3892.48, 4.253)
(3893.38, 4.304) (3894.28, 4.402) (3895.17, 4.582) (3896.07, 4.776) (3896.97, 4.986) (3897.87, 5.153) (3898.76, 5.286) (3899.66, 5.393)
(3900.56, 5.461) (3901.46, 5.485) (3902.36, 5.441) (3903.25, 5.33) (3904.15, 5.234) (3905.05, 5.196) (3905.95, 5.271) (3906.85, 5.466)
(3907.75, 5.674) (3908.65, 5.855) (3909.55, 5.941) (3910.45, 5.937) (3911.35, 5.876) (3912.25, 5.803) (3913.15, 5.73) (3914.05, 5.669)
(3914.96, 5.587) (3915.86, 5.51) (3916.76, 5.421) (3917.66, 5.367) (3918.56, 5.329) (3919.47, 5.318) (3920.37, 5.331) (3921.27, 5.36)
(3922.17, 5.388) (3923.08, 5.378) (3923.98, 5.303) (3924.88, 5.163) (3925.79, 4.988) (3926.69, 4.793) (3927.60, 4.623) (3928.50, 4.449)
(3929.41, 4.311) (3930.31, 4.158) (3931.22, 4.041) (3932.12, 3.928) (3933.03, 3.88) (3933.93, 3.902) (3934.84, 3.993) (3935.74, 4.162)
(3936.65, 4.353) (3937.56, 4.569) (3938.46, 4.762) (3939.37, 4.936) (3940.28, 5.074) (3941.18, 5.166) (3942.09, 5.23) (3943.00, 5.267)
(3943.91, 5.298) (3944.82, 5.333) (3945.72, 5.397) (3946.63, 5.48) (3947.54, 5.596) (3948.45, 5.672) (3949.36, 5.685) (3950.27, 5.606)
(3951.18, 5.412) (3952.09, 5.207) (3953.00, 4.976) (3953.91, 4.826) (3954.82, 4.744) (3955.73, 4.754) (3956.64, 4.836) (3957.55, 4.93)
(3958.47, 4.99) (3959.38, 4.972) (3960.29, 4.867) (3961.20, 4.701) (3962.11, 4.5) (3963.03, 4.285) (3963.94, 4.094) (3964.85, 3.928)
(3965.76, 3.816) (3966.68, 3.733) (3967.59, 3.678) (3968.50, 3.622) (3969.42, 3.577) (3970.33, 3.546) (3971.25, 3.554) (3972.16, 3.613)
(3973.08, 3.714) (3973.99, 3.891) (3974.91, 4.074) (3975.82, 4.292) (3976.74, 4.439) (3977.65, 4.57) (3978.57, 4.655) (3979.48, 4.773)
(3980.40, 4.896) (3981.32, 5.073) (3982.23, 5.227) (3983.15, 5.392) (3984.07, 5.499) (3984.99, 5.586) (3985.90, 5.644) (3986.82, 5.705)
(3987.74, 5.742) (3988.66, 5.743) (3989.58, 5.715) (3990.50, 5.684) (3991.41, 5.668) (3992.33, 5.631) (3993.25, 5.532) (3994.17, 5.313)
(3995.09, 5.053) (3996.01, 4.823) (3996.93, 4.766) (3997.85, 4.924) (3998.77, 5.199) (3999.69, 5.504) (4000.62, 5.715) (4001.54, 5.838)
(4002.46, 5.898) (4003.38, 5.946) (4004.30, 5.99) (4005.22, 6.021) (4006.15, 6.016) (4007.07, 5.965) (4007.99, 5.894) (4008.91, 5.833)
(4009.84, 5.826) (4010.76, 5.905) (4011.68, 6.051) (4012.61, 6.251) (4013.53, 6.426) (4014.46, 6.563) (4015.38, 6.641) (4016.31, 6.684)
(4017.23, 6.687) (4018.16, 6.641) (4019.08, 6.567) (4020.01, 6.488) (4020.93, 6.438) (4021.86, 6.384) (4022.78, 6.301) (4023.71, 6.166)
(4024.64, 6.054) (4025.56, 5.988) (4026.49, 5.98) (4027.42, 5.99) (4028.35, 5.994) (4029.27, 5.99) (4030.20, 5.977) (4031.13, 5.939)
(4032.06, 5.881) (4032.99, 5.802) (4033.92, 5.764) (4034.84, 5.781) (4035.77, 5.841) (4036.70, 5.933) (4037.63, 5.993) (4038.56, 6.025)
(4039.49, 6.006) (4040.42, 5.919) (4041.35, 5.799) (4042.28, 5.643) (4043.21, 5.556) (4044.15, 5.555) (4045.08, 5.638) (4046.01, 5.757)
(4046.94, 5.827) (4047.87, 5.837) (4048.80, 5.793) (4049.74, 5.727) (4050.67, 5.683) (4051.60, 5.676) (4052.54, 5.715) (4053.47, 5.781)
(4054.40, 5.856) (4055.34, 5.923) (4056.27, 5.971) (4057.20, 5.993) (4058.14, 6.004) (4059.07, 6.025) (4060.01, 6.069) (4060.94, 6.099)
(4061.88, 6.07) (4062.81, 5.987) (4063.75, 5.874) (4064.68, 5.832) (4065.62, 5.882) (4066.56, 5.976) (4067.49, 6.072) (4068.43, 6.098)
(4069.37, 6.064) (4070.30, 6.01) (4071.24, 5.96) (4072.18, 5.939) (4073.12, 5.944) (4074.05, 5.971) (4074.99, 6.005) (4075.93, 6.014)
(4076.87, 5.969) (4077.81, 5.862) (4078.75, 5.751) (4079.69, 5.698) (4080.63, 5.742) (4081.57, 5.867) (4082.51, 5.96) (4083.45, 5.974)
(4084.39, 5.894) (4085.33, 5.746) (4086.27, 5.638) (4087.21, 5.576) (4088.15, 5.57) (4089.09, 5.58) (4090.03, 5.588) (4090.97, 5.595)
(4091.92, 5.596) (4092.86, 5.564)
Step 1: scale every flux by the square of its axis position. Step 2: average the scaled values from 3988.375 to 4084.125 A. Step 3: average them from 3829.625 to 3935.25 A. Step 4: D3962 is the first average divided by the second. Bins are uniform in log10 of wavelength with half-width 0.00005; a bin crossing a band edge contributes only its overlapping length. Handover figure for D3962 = 1.3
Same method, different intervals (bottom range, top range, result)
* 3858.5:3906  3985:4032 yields 1.29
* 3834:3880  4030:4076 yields 1.35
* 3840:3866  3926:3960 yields 1.03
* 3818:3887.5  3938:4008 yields 1.15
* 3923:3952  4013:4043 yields 1.32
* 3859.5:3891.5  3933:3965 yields 1.05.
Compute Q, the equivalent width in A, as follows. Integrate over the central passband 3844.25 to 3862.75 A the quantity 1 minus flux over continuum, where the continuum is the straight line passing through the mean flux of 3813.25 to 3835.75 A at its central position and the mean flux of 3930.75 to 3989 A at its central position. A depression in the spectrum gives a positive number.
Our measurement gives -2.4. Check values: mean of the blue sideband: 4.4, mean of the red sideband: 4.71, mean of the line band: 5.04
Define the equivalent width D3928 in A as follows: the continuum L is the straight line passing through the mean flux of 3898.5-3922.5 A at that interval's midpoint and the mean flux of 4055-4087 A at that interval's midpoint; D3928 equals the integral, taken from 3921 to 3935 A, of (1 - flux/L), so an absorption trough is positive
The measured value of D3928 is 2.4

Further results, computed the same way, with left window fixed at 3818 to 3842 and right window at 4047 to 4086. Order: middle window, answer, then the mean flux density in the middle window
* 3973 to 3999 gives 0.9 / 5.1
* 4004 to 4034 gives -3.4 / 6.16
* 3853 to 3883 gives -4.8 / 5.06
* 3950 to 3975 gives 3.6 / 4.37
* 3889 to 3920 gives -3.8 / 5.22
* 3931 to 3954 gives 0.1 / 4.93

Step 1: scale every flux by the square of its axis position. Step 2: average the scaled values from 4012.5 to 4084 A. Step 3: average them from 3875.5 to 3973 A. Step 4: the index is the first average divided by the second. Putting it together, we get 1.32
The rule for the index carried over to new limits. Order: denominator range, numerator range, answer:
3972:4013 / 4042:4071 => 1.14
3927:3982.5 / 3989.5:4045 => 1.33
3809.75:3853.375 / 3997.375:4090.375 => 1.48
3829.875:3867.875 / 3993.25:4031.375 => 1.40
